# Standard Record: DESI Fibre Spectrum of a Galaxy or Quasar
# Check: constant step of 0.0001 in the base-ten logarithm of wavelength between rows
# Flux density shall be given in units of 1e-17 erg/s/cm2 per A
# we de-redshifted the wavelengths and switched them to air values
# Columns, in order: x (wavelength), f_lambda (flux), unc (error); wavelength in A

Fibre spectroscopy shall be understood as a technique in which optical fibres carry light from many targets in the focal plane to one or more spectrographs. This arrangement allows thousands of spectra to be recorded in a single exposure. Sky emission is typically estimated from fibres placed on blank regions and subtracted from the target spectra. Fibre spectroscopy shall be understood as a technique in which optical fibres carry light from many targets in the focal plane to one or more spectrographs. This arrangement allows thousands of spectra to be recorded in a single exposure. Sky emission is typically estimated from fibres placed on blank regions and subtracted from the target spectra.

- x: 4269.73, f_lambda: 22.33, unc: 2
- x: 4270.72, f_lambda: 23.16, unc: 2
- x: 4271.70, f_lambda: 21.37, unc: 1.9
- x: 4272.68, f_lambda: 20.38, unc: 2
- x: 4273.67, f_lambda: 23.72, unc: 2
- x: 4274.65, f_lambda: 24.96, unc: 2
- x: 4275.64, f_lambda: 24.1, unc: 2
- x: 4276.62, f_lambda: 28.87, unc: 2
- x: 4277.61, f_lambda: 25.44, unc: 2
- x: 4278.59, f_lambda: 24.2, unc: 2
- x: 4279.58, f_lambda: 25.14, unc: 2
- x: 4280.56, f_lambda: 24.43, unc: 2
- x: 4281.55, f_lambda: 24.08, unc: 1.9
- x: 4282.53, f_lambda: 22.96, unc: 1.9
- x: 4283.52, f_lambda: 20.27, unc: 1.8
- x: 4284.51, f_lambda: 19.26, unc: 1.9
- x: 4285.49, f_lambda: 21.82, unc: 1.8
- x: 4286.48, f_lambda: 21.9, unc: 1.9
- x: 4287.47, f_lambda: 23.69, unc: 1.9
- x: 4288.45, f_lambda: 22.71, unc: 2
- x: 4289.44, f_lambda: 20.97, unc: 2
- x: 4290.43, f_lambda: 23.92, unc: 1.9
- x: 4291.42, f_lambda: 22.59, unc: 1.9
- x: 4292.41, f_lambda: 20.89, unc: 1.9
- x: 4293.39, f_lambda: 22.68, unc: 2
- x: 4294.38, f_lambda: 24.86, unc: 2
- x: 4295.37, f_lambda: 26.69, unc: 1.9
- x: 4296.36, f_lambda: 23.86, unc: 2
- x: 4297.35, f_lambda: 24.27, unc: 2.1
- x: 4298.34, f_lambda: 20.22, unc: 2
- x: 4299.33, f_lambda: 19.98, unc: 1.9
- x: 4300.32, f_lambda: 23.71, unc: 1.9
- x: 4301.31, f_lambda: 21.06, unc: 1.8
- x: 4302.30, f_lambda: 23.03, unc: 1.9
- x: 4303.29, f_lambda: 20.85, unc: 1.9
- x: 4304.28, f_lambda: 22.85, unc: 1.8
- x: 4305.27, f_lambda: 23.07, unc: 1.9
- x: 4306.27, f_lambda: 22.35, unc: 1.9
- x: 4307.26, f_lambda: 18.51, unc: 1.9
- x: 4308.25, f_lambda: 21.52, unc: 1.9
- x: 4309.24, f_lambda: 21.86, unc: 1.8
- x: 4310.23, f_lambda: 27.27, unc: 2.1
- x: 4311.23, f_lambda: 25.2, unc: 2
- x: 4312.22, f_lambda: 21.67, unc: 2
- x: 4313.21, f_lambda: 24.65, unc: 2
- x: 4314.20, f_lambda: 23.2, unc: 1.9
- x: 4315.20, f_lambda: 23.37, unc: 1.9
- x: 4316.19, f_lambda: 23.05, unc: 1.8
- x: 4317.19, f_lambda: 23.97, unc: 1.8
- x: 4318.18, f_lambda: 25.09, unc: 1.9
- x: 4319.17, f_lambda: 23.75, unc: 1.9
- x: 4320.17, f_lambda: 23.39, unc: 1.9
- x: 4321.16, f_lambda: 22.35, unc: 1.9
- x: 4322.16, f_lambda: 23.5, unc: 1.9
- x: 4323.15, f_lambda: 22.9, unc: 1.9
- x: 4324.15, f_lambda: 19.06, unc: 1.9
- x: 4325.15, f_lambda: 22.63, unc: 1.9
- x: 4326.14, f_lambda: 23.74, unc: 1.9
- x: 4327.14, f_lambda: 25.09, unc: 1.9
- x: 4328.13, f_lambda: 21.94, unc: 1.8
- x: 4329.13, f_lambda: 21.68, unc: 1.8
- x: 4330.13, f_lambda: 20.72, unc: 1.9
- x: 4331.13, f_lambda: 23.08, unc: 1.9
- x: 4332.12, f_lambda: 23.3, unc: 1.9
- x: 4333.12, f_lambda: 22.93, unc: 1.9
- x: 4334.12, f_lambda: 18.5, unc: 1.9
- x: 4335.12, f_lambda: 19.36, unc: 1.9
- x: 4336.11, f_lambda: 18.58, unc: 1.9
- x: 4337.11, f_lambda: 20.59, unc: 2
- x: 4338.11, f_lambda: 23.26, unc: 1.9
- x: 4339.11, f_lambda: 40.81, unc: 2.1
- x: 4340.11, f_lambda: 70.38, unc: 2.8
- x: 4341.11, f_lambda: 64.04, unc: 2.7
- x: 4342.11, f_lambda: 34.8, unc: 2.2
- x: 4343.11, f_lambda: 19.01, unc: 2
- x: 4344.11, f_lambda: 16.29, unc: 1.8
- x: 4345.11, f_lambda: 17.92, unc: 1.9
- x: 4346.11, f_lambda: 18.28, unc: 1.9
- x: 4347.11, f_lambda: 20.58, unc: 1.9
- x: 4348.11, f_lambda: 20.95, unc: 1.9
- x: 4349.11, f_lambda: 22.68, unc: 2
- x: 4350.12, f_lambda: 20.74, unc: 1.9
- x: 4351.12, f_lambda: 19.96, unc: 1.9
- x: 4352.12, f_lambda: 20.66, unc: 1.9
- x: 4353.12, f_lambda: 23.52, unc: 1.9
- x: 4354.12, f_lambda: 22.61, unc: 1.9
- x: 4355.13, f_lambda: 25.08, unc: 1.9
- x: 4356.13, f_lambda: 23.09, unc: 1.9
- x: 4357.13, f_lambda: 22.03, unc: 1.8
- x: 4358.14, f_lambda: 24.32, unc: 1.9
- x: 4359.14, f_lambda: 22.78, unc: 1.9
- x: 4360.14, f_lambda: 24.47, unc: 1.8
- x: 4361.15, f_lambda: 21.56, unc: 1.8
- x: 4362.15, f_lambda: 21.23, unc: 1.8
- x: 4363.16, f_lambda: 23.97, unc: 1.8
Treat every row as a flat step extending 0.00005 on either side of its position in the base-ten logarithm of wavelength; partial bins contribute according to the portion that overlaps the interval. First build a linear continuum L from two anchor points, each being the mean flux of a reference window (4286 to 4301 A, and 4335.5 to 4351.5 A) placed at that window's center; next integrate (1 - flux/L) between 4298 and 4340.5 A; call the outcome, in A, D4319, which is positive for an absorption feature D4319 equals 2.9 A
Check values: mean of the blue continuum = 22.8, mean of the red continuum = 28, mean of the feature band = 23.8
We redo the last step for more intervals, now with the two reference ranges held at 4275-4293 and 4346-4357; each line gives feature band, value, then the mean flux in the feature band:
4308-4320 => -0.6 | 23.8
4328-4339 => 0.1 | 21.9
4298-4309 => 0.6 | 21.6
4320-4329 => -0.1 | 22.7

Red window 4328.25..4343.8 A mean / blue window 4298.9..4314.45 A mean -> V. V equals 1.29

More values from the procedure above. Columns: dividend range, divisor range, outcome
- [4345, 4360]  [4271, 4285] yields 0.93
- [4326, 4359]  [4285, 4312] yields 1.11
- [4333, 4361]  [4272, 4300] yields 1.11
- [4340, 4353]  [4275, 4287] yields 1.14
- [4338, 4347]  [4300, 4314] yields 1.49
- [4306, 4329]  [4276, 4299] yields 0.99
